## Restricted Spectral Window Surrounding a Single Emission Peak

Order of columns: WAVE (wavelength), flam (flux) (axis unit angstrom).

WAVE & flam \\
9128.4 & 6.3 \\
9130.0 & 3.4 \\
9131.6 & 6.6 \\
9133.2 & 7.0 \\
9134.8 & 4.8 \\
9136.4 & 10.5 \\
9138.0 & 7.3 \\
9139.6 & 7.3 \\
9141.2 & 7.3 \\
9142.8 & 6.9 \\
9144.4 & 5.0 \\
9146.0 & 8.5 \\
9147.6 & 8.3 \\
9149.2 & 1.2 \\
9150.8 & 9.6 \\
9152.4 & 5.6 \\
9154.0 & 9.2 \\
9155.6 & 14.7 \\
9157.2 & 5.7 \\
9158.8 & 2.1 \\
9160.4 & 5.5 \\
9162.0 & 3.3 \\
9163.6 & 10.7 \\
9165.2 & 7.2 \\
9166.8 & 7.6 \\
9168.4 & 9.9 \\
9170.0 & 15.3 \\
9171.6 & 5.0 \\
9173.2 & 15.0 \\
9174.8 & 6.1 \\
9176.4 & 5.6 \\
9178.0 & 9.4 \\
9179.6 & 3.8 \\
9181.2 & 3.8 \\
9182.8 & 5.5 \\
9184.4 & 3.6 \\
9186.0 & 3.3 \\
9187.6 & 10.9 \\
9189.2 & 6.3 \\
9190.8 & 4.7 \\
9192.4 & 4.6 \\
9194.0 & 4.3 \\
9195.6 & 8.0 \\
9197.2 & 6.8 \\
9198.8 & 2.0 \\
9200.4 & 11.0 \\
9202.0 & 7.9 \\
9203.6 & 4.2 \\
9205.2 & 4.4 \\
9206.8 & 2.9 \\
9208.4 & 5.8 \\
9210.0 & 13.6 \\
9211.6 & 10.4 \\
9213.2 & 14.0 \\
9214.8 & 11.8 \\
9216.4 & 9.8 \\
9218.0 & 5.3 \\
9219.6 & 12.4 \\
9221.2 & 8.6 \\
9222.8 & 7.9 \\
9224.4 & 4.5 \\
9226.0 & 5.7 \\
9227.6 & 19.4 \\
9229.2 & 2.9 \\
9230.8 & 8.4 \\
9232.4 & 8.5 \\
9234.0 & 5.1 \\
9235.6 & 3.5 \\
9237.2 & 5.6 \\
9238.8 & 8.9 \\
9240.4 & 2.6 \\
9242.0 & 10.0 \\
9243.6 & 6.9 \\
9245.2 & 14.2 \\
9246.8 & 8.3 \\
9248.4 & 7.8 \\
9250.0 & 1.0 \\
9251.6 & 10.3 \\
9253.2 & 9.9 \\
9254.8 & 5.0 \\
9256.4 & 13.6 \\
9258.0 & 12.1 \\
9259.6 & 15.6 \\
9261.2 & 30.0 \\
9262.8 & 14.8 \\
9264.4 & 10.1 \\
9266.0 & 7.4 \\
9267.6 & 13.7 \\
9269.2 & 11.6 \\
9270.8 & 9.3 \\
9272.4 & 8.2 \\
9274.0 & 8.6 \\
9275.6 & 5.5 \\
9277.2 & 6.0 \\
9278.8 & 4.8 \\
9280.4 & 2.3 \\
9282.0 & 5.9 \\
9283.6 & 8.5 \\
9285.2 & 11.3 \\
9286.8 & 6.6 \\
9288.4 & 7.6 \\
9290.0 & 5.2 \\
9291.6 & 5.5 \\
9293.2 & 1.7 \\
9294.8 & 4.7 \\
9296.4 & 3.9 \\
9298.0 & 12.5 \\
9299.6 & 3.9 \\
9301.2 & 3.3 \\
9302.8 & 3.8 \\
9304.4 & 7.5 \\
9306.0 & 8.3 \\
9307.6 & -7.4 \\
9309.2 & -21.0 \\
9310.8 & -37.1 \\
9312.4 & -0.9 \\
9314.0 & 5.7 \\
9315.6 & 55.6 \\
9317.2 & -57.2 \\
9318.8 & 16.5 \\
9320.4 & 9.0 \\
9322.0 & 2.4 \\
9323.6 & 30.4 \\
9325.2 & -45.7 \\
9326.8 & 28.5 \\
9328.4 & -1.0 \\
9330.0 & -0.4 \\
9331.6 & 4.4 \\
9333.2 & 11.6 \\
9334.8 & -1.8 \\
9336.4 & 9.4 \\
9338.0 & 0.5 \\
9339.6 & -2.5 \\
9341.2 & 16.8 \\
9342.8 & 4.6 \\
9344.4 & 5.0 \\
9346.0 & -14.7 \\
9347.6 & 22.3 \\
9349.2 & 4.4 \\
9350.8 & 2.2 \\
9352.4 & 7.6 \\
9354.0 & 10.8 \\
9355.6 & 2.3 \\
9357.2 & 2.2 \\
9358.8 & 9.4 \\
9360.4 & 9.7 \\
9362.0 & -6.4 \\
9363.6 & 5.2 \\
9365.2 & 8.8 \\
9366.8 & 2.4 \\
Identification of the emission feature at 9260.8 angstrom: H-beta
